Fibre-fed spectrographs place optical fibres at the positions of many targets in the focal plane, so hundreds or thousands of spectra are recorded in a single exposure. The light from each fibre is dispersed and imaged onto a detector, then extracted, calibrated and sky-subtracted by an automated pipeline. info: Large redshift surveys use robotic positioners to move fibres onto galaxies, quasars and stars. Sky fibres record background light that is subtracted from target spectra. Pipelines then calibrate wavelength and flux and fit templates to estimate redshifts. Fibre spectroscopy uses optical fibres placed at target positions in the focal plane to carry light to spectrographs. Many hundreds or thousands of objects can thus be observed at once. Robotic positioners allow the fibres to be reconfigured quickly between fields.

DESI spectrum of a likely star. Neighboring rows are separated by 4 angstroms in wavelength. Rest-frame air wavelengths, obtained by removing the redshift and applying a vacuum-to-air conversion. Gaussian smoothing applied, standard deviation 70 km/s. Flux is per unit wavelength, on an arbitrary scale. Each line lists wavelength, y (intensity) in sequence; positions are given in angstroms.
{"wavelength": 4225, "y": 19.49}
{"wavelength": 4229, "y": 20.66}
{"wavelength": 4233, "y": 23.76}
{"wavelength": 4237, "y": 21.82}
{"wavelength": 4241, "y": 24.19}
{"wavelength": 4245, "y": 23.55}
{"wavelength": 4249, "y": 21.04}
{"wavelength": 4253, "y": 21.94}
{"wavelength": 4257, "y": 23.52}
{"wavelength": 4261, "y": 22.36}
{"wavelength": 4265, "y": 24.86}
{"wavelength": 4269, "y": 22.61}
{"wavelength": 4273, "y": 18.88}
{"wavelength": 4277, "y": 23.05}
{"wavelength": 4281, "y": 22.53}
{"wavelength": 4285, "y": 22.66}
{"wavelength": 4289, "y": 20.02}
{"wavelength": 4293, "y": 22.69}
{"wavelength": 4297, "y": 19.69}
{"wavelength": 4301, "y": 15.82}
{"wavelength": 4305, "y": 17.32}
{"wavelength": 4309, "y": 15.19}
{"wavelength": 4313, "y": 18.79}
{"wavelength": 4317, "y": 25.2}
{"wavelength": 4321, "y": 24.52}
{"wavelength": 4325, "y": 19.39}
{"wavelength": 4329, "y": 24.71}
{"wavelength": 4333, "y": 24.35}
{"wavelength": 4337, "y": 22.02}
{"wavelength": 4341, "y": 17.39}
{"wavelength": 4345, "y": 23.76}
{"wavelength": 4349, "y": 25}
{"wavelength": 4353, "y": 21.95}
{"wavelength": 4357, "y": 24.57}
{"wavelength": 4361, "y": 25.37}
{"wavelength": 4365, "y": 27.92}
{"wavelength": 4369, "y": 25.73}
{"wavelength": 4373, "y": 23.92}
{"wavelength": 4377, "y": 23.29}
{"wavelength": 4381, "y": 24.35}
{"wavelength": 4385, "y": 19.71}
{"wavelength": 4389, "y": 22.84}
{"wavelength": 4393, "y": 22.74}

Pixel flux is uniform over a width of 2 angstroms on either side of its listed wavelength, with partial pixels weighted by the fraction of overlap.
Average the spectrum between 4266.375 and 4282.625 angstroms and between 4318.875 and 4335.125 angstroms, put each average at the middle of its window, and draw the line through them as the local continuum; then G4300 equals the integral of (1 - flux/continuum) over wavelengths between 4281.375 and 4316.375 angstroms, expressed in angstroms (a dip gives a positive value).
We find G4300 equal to 4.8 angstroms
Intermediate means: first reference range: 21.9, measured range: 19.4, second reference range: 23.2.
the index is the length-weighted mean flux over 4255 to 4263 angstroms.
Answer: 22.9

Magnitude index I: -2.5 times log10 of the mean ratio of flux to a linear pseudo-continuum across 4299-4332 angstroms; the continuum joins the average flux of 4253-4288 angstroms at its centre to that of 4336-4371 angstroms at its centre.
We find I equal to 0.15 mag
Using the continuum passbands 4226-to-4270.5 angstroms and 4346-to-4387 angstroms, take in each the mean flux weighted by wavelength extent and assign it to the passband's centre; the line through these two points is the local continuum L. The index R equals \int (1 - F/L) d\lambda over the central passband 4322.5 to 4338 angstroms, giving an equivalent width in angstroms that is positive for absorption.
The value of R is 0.7 angstroms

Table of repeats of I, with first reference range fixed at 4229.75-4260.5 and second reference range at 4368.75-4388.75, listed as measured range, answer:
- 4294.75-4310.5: 0.314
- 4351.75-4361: -0.035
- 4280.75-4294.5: 0.047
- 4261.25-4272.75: 0.000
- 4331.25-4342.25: 0.076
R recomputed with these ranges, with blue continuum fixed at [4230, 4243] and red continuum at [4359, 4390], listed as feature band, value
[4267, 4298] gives 2.5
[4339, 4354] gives 1.2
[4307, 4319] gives 2.0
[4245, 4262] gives 0.6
